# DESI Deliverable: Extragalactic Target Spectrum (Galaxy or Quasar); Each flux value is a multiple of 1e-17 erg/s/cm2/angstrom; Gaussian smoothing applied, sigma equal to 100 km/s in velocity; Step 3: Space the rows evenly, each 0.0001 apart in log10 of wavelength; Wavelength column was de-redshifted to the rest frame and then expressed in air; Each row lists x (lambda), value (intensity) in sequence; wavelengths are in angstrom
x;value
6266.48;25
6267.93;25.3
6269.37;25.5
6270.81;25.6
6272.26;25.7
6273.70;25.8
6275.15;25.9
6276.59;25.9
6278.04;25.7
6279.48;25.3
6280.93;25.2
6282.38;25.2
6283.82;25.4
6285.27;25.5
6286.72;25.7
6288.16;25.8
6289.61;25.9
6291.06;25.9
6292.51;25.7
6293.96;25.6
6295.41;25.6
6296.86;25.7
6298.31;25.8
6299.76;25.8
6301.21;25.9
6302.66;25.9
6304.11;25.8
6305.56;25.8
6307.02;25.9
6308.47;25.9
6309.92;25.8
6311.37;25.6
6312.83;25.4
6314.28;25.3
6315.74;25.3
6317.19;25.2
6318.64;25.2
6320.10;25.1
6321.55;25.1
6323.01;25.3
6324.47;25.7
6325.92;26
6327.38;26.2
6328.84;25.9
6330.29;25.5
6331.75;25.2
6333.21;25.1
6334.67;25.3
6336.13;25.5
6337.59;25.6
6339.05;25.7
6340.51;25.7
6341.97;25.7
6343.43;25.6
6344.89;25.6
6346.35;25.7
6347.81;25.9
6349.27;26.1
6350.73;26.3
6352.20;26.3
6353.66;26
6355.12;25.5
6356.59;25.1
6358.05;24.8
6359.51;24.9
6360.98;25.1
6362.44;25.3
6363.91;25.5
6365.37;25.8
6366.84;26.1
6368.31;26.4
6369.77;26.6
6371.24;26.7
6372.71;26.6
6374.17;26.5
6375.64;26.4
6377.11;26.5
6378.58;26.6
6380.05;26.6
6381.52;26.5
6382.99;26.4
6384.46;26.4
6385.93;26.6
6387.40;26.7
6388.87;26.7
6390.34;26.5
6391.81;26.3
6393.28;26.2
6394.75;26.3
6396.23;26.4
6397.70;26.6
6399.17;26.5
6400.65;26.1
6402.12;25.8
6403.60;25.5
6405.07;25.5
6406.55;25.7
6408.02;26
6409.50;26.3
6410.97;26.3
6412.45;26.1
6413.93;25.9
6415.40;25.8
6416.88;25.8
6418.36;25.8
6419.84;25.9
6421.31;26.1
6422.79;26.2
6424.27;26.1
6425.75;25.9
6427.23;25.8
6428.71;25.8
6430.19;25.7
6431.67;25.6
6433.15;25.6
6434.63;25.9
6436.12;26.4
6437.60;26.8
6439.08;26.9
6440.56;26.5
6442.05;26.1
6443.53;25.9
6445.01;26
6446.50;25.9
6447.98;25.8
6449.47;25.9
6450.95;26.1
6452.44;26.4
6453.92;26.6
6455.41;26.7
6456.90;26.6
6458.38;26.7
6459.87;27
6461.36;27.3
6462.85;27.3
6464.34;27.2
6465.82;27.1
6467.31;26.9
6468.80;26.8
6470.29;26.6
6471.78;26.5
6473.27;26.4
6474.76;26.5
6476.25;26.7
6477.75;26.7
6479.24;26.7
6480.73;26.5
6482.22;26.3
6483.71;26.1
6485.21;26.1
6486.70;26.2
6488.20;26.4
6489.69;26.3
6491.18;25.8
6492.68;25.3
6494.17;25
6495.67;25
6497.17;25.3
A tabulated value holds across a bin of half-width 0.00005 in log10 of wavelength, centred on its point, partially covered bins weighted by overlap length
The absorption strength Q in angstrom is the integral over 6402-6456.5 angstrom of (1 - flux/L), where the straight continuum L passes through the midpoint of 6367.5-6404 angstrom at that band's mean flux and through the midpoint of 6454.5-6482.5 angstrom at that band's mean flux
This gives 1.2 angstrom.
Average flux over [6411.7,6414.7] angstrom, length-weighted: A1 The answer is 26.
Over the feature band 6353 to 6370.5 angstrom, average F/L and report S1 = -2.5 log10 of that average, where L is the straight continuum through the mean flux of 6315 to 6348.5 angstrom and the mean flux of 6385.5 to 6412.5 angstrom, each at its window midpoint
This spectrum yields 0.01 mag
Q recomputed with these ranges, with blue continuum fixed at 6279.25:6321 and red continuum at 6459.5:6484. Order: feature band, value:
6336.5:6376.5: 0.2 angstrom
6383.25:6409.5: 0.0 angstrom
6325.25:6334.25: 0.1 angstrom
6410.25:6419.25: 0.1 angstrom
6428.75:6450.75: 0.4 angstrom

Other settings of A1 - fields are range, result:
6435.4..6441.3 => 26.7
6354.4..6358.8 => 25.1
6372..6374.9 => 26.6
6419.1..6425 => 26.1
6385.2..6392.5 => 26.6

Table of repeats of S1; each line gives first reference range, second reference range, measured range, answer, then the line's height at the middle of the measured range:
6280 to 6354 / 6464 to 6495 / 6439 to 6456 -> 0.00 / 26.2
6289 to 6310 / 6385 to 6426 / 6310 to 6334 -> 0.02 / 25.9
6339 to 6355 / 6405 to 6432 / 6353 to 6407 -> -0.01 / 25.9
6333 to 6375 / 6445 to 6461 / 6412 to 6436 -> 0.01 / 26.2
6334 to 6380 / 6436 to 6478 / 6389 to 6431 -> 0.01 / 26.2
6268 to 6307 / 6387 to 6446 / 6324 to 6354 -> 0.00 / 25.8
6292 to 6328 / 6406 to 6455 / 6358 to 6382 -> -0.01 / 25.8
